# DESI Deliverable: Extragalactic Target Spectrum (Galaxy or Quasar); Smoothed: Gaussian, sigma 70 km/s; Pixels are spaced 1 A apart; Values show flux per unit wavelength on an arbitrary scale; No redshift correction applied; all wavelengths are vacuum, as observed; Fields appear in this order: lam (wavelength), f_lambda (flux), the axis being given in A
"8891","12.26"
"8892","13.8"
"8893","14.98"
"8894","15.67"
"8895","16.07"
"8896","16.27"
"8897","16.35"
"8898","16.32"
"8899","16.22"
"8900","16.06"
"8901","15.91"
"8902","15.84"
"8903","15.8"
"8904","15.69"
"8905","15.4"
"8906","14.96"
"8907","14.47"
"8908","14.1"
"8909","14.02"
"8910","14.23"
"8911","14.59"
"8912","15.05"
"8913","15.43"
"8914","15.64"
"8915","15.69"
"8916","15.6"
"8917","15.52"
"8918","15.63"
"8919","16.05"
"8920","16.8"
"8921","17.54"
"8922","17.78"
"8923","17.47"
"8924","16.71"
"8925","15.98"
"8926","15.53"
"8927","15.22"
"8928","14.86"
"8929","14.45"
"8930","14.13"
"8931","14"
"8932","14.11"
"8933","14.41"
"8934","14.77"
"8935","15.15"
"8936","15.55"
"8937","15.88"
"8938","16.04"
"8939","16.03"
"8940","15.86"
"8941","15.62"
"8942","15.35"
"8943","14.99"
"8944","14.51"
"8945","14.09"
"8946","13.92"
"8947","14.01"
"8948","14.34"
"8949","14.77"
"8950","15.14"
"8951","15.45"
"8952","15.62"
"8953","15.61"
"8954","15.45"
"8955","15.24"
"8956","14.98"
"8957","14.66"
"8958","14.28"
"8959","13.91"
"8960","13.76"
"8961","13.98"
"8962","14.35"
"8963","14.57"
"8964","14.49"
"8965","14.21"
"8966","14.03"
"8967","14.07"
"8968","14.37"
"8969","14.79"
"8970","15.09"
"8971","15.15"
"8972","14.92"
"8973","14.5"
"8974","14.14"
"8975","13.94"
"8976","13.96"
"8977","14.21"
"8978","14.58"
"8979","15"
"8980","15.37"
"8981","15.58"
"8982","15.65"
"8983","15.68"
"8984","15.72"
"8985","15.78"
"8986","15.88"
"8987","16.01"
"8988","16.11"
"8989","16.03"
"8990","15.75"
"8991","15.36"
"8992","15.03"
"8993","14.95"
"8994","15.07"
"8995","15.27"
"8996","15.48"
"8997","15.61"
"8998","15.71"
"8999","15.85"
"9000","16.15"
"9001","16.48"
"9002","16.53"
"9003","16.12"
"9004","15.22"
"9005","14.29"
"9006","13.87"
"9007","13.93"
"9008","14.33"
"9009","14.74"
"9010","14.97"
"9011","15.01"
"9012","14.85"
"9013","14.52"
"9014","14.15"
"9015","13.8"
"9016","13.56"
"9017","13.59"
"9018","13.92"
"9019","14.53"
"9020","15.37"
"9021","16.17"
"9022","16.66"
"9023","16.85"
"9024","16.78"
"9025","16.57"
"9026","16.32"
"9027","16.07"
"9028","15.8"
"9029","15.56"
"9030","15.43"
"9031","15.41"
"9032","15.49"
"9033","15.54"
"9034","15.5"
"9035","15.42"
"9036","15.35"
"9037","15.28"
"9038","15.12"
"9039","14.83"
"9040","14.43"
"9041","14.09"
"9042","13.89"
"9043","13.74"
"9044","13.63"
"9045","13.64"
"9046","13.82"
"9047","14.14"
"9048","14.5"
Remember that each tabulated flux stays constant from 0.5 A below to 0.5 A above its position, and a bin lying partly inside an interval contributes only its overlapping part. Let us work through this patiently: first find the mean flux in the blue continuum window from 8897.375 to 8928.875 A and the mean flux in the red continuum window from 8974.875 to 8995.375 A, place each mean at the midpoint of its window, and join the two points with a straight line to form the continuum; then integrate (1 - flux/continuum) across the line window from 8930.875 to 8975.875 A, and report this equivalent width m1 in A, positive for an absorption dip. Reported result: 2.1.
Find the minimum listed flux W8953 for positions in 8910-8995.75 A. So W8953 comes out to 13.76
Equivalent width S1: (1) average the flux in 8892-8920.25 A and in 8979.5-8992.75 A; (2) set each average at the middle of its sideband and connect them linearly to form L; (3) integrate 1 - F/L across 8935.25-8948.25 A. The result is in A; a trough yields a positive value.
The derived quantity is 0.4 A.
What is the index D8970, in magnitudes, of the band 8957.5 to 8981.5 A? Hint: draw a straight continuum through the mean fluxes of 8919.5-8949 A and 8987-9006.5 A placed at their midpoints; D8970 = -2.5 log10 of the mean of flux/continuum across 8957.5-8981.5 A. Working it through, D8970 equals 0.07 mag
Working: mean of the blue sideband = 15.3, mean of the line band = 14.5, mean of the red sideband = 15.5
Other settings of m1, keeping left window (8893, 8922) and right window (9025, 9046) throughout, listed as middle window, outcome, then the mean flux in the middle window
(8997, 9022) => 0.3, 15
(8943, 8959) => 0.7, 14.8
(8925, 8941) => 0.4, 15.1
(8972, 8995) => 0.1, 15.2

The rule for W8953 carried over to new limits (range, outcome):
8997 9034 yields 13.56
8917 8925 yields 15.52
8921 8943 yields 14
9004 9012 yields 13.87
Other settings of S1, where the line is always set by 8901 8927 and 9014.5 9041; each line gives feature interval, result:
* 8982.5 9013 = 0.1 A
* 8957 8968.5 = 1.0 A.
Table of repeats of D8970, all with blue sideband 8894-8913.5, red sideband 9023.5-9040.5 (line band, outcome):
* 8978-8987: -0.002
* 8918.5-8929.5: -0.053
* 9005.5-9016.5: 0.088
